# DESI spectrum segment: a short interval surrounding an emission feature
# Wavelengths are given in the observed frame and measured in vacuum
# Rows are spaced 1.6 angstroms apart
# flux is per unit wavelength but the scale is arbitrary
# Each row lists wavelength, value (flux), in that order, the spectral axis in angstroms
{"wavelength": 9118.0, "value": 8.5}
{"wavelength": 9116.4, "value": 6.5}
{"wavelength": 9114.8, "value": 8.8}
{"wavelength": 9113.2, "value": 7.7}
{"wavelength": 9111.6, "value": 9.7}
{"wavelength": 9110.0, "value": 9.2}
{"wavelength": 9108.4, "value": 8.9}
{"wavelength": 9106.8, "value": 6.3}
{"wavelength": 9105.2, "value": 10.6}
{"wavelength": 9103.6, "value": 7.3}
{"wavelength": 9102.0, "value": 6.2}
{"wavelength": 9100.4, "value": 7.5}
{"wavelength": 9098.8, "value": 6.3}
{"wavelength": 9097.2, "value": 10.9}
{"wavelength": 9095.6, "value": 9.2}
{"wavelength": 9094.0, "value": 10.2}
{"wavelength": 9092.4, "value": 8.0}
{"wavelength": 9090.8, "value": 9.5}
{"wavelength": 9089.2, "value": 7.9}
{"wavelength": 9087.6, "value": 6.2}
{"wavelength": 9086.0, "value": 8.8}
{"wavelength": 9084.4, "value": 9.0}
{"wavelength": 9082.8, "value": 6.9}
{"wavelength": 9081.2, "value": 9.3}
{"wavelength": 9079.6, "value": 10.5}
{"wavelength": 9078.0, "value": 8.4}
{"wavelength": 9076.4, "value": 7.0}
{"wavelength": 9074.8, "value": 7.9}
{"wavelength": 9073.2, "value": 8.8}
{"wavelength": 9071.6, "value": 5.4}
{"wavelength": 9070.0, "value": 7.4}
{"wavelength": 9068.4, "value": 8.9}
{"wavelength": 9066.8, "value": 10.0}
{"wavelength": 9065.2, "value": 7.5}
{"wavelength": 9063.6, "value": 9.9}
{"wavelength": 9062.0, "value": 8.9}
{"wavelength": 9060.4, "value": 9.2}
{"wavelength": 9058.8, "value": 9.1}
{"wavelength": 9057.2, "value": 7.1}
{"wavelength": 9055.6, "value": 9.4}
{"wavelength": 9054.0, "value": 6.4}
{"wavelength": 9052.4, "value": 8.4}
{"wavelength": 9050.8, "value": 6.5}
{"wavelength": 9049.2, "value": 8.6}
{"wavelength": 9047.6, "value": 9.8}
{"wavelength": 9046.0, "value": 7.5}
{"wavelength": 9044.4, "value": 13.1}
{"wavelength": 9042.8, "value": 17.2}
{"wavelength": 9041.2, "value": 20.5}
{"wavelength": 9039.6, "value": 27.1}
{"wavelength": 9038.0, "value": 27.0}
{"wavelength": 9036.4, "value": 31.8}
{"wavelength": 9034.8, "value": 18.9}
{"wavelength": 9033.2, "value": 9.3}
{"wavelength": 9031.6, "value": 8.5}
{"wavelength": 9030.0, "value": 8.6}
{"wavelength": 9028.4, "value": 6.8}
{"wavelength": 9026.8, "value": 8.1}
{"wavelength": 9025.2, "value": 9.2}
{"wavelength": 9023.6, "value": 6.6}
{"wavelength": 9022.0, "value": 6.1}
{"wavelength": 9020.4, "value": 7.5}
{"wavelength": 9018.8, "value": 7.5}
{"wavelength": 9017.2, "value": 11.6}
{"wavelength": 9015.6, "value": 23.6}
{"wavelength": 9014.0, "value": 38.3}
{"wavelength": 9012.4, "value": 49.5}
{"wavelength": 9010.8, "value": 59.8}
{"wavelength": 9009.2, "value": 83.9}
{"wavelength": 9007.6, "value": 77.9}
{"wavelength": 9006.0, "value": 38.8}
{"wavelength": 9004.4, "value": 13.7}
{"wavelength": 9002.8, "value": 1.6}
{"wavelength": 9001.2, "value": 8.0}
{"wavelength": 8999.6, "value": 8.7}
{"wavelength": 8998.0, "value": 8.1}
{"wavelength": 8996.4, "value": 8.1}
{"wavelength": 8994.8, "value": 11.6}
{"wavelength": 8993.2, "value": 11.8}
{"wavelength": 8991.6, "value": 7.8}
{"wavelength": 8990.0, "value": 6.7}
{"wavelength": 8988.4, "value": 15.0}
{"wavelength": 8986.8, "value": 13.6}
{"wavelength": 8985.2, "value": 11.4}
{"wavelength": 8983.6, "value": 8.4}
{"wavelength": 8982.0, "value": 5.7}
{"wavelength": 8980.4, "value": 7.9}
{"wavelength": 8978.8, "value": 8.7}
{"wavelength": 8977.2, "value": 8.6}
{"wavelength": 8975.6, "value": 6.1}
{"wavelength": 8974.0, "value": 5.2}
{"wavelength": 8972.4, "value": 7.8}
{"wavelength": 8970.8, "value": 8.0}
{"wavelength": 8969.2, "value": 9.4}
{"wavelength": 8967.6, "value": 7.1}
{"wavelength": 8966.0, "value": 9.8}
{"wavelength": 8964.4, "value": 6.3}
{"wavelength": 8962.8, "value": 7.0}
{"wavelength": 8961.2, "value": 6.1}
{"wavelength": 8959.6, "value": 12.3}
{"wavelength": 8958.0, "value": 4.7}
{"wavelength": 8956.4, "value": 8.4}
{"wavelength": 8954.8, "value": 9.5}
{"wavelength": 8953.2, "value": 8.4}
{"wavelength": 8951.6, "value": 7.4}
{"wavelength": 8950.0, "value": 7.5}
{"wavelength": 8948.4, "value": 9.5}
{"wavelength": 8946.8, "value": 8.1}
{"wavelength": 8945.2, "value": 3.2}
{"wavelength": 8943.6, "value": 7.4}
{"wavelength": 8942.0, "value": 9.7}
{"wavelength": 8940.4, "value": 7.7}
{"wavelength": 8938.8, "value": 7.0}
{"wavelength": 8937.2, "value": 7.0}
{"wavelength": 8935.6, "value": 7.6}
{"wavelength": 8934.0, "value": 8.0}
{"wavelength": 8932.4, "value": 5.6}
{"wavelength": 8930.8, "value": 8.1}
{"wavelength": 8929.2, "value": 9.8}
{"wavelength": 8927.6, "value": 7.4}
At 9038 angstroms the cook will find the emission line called [N II]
